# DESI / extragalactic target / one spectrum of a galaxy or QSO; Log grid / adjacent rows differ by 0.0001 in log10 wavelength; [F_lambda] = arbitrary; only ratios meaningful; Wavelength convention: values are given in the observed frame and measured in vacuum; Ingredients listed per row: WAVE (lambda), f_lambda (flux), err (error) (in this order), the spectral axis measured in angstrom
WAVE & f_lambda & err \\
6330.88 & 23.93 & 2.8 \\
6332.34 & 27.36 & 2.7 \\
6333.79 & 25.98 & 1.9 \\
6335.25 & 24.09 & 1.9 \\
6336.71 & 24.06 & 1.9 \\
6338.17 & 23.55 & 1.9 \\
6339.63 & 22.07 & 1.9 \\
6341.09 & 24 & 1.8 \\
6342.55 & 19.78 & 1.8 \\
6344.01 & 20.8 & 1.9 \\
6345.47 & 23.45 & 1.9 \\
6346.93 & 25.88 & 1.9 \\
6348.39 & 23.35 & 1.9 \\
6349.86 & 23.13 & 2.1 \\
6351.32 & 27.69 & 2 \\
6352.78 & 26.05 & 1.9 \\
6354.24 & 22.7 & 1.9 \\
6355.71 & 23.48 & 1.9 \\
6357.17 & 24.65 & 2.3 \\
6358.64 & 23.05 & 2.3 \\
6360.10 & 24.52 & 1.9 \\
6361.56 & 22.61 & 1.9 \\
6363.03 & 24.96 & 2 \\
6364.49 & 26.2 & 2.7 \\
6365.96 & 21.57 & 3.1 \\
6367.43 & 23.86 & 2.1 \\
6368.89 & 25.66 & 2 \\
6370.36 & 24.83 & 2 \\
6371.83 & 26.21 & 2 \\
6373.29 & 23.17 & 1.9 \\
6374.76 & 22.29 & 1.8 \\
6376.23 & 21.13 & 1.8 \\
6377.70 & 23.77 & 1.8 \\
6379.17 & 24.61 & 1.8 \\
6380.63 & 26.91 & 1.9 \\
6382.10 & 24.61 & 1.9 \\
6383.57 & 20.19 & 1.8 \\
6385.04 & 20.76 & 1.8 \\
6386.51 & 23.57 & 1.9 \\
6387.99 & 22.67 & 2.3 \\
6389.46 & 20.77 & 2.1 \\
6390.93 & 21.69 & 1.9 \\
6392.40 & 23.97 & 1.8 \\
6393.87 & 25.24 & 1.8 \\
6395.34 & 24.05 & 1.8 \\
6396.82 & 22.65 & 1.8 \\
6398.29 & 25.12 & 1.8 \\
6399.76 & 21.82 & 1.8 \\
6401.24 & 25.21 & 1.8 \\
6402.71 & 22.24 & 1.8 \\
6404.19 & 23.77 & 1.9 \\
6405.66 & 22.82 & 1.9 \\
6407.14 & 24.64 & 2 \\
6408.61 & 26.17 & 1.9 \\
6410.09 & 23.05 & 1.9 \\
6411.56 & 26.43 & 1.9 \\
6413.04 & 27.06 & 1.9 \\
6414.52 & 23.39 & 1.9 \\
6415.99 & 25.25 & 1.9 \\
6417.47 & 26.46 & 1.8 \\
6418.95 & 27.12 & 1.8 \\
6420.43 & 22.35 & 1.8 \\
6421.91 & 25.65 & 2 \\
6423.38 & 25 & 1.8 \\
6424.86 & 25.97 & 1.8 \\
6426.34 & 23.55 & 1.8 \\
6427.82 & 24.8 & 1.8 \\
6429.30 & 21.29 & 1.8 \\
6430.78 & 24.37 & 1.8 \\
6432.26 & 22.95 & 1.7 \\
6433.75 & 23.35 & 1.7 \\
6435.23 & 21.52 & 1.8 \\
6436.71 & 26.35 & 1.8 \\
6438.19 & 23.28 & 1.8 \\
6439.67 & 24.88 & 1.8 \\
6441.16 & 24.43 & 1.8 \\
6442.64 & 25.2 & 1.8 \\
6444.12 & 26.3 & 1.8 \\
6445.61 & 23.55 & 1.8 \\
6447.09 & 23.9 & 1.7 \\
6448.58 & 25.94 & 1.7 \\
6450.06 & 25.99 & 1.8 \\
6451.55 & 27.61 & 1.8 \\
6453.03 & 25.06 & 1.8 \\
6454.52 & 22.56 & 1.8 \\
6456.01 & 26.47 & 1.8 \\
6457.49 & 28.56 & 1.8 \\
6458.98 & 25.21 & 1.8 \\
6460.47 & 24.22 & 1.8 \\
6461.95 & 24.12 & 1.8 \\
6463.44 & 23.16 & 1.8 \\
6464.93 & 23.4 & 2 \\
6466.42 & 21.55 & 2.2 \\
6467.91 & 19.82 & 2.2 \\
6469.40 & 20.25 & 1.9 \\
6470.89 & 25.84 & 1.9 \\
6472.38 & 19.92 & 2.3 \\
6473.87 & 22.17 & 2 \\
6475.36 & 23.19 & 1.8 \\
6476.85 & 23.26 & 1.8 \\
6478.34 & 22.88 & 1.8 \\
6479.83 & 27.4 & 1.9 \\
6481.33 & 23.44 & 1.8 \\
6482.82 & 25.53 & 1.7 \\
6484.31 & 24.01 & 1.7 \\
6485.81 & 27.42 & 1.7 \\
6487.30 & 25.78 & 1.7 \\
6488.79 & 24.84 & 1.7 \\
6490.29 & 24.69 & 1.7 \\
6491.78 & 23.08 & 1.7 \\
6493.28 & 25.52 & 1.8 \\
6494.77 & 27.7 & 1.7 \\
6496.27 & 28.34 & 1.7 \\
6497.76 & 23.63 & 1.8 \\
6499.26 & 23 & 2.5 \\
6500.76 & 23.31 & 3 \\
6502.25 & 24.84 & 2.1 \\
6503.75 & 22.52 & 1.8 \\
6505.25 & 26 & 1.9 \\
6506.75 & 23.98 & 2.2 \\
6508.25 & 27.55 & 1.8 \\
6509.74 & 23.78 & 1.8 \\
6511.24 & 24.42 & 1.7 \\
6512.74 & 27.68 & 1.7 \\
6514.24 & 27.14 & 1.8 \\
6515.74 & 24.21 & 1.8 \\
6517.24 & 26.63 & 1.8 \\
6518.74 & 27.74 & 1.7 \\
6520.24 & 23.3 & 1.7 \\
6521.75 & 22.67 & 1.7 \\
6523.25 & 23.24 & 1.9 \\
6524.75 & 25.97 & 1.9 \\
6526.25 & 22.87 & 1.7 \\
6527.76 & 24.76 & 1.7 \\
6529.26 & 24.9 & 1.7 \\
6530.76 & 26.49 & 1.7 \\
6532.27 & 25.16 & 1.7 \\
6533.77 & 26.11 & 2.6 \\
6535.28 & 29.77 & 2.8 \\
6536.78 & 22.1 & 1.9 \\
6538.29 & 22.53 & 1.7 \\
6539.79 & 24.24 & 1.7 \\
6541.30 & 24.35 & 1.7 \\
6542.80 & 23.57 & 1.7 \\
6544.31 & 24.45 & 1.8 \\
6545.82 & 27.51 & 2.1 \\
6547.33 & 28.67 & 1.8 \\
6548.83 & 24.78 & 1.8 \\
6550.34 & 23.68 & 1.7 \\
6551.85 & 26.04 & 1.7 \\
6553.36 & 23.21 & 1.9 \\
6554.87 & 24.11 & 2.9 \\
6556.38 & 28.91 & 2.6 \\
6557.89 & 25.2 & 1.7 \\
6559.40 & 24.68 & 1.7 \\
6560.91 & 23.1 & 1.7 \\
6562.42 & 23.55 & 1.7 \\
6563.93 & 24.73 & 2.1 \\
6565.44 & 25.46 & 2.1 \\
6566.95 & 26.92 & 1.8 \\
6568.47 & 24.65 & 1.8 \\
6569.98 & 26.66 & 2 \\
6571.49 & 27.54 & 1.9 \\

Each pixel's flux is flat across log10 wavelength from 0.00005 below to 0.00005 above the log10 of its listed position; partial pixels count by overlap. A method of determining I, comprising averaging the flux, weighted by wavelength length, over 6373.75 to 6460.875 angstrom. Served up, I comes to 24.2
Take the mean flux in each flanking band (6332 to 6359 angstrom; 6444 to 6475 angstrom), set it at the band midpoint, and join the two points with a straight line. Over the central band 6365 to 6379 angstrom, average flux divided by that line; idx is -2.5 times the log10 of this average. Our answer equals 0.01 mag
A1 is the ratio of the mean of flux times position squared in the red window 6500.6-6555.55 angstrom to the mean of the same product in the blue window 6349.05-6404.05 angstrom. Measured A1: 1.11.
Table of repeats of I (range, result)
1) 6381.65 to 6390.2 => 22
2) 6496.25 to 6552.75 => 25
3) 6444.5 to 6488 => 24.2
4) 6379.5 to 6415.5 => 23.7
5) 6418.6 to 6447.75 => 24.3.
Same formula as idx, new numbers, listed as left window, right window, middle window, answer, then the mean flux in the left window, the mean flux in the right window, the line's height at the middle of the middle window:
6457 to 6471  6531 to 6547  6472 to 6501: -0.03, 23.4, 25.1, 23.9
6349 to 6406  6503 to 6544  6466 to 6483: 0.08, 23.7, 24.9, 24.5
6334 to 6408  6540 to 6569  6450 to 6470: 0.01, 23.6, 25.1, 24.3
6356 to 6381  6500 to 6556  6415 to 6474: 0.01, 24.1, 25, 24.5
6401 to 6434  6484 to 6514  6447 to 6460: -0.04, 24.5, 25.2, 24.8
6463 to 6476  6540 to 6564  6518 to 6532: -0.03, 22.1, 25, 24.1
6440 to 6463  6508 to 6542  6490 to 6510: 0.01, 25.2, 25.1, 25.1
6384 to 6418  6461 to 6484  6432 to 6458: -0.07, 23.8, 23.1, 23.4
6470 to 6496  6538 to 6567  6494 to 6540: -0.01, 24.6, 25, 24.8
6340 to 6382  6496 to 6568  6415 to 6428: -0.04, 23.9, 25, 24.3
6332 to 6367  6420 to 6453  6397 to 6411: 0.02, 23.9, 24.5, 24.3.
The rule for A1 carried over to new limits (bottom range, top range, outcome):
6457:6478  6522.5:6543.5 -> 1.09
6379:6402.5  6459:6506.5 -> 1.06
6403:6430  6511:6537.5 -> 1.06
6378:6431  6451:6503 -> 1.04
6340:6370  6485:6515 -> 1.11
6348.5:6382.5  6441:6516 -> 1.05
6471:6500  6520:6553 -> 1.03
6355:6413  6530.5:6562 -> 1.11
